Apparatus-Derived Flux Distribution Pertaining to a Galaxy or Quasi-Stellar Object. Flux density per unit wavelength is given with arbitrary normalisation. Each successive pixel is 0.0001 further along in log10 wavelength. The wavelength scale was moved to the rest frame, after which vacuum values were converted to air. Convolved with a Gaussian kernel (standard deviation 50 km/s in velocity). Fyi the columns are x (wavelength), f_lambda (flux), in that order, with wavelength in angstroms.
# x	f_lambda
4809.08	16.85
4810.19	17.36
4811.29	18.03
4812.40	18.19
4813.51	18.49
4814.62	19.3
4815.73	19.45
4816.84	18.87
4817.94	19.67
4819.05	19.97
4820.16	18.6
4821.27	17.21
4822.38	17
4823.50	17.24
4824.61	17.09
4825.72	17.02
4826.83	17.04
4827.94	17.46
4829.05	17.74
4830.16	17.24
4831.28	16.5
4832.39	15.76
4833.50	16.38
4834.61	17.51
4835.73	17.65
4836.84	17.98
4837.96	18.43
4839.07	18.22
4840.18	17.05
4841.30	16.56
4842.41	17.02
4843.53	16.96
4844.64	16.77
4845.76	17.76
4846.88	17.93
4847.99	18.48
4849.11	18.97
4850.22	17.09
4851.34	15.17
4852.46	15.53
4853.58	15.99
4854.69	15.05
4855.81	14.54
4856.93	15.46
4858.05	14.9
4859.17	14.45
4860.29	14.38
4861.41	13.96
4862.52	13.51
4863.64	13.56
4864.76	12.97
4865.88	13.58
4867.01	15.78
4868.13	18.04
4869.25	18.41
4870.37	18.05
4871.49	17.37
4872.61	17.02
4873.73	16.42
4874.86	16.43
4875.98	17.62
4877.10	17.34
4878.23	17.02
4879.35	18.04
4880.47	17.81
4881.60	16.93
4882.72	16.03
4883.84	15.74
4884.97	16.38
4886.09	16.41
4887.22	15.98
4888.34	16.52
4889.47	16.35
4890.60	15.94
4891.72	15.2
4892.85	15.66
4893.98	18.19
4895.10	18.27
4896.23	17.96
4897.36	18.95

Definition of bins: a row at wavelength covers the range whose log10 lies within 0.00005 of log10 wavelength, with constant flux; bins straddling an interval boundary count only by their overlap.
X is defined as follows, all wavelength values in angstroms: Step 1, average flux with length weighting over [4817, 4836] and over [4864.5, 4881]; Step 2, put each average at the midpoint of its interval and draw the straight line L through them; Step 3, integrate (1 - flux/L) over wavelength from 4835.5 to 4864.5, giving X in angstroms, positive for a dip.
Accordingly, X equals 1.6 angstroms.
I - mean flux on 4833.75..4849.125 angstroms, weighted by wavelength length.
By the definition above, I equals 17.6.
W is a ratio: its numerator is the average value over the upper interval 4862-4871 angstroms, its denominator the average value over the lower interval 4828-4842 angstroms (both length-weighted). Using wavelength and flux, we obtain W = 0.9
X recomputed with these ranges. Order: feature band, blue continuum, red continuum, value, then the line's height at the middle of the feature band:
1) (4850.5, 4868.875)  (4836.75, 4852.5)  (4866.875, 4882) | 2.63 angstroms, 17.4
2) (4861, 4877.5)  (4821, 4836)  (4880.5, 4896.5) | 0.69 angstroms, 16.7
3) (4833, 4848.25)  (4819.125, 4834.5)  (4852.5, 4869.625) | -1.10 angstroms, 16.3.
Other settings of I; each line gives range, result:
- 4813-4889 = 16.8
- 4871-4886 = 16.9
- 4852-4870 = 15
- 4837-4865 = 16.1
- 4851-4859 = 15.2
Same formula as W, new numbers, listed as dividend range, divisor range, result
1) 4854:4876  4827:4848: 0.90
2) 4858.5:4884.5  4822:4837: 0.94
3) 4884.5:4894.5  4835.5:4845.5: 0.94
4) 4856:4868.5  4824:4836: 0.85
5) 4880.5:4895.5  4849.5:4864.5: 1.10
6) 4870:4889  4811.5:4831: 0.93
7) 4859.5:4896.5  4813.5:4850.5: 0.92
